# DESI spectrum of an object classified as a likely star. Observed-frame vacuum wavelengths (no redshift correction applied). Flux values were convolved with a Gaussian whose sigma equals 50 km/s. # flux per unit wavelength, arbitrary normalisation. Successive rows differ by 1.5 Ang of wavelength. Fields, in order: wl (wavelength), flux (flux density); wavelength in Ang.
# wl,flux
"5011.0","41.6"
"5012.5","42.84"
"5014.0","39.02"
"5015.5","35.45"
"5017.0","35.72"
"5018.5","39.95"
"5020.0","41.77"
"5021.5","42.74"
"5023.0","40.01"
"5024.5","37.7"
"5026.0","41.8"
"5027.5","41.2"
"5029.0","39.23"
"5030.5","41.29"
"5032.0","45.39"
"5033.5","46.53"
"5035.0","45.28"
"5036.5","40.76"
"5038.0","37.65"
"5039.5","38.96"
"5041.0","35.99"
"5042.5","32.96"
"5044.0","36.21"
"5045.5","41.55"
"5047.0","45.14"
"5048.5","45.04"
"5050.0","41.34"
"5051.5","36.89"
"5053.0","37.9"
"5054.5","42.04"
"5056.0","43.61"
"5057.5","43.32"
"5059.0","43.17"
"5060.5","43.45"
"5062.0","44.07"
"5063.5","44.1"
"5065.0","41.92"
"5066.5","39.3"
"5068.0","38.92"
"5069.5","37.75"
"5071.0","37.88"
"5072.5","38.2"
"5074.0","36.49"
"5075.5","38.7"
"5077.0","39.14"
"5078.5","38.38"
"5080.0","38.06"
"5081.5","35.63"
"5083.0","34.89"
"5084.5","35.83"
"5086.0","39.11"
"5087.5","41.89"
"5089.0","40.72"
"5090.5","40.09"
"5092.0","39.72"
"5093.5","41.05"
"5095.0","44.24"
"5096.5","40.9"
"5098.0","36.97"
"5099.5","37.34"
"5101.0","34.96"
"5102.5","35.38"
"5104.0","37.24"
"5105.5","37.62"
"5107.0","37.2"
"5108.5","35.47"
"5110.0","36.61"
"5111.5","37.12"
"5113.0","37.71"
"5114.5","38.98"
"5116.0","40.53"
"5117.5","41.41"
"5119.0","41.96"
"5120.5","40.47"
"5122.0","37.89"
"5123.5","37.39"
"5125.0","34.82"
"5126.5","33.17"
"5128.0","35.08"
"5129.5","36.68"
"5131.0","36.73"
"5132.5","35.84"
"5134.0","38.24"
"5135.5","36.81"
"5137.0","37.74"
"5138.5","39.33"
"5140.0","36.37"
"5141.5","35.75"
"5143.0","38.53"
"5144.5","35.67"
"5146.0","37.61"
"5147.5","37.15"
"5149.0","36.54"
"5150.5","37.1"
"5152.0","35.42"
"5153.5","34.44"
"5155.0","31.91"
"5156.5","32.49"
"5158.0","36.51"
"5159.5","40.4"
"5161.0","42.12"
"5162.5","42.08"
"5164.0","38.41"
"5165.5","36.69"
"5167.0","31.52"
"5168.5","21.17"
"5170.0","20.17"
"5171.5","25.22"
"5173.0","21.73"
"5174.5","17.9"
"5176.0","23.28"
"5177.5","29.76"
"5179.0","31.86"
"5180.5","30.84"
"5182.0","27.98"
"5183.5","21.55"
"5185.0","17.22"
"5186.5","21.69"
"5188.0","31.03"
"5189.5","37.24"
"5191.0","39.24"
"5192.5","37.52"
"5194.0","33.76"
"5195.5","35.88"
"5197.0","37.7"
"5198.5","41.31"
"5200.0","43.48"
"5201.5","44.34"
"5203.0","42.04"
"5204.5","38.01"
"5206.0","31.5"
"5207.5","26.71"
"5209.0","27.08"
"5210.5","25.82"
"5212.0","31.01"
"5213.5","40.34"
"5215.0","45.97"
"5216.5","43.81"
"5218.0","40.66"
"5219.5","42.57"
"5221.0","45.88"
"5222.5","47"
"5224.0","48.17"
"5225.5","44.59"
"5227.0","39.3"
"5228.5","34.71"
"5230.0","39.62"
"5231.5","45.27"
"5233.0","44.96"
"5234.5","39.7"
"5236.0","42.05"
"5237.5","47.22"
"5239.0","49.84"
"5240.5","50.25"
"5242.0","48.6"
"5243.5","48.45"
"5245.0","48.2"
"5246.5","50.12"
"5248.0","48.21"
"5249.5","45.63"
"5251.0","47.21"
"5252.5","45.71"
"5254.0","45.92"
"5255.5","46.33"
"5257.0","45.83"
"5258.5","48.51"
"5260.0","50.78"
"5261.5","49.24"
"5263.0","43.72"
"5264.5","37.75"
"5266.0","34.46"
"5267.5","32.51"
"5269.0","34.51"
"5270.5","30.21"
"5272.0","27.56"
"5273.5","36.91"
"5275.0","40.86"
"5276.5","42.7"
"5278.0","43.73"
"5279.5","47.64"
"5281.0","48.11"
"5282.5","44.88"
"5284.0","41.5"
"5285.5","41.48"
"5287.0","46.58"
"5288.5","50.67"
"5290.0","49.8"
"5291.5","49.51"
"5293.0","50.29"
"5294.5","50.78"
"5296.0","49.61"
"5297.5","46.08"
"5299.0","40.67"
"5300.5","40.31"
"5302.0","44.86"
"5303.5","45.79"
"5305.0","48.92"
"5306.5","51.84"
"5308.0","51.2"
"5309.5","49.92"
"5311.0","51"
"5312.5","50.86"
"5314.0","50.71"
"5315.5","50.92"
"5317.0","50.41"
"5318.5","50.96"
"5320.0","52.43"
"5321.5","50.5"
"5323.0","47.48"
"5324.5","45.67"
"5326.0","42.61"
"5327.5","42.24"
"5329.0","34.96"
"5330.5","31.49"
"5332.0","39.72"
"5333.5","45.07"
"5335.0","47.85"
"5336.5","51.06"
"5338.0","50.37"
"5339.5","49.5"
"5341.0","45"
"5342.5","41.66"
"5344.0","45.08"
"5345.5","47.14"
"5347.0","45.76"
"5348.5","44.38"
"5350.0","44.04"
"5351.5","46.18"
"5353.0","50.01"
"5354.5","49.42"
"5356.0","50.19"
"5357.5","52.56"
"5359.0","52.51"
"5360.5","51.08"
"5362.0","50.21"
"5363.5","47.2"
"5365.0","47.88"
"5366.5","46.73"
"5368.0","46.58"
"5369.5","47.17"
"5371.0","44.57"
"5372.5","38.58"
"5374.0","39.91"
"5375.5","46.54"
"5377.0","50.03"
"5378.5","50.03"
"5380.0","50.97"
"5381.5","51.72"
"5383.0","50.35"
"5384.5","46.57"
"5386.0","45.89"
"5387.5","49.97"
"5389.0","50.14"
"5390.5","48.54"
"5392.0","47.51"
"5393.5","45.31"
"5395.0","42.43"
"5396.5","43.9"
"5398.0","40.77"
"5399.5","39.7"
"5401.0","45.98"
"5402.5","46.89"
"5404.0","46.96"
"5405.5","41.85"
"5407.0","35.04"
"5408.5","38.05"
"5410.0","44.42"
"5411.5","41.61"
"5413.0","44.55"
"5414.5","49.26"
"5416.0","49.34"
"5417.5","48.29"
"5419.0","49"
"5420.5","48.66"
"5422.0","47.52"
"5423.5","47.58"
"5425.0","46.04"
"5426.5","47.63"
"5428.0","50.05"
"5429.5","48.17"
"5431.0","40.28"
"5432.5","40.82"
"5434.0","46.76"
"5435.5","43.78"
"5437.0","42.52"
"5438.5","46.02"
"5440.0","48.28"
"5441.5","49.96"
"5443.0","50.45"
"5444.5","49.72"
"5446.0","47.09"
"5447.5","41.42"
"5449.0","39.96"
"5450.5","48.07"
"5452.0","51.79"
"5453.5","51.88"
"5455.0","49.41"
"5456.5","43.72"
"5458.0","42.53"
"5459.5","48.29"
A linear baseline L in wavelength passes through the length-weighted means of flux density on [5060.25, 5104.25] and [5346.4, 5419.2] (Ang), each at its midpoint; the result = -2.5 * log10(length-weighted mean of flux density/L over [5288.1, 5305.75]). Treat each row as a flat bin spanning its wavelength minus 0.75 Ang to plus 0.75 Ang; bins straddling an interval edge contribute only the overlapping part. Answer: -0.07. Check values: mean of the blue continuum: 39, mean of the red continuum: 46.4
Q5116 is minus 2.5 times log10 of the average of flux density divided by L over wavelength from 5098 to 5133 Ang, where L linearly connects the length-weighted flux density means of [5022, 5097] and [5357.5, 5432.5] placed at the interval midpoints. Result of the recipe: 0.11 mag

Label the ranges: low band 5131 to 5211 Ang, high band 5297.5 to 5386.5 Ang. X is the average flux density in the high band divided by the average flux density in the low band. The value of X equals 1.41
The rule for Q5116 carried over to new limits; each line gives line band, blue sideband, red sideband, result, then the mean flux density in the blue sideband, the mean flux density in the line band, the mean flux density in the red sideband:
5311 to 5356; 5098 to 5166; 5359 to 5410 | -0.05 mag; 37.2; 46.5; 46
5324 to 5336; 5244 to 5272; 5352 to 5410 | 0.10 mag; 43.2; 41.3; 46.5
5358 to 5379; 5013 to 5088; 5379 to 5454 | -0.04 mag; 40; 47.1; 46.2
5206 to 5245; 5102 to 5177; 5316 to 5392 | -0.04 mag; 35.3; 41.5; 47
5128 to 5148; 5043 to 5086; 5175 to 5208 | -0.04 mag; 39.9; 37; 32.8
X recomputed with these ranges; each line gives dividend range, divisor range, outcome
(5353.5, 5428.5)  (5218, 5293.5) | 1.06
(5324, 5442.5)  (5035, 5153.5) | 1.19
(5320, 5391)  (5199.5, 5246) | 1.12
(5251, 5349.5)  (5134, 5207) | 1.34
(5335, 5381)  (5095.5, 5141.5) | 1.27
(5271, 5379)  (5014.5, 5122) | 1.17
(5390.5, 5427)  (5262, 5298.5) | 1.06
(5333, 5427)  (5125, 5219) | 1.37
